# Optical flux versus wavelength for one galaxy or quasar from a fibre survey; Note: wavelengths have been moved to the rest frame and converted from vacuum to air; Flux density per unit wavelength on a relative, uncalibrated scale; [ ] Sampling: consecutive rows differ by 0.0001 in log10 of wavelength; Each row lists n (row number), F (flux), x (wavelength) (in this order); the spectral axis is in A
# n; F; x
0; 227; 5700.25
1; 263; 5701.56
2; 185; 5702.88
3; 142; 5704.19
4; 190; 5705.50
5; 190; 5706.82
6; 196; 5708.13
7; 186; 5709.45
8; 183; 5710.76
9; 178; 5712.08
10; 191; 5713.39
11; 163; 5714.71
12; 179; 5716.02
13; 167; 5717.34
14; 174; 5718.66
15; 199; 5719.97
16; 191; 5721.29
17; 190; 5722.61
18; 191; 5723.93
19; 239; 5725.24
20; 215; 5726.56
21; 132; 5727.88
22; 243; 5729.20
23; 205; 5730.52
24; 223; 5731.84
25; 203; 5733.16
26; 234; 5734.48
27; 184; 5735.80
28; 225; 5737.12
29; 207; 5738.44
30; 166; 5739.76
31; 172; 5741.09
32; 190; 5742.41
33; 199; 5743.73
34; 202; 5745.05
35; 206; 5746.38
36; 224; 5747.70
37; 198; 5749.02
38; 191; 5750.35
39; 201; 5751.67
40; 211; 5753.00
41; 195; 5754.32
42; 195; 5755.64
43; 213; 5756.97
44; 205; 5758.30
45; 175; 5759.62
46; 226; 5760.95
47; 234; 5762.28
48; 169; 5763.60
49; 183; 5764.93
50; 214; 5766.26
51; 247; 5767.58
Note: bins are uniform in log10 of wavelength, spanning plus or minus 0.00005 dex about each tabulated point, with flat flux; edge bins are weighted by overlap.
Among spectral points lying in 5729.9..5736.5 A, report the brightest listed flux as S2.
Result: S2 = 234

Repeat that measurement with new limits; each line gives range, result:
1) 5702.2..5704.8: 185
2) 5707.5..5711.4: 196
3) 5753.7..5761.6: 226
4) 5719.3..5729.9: 243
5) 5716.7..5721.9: 199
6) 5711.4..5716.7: 191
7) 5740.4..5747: 206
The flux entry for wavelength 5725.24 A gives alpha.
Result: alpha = 239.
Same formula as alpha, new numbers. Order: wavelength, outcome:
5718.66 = 174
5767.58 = 247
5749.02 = 198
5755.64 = 195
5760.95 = 226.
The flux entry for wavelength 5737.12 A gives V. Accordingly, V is 225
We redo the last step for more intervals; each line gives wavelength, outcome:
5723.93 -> 191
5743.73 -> 199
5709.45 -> 186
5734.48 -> 234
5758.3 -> 205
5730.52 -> 205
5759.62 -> 175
